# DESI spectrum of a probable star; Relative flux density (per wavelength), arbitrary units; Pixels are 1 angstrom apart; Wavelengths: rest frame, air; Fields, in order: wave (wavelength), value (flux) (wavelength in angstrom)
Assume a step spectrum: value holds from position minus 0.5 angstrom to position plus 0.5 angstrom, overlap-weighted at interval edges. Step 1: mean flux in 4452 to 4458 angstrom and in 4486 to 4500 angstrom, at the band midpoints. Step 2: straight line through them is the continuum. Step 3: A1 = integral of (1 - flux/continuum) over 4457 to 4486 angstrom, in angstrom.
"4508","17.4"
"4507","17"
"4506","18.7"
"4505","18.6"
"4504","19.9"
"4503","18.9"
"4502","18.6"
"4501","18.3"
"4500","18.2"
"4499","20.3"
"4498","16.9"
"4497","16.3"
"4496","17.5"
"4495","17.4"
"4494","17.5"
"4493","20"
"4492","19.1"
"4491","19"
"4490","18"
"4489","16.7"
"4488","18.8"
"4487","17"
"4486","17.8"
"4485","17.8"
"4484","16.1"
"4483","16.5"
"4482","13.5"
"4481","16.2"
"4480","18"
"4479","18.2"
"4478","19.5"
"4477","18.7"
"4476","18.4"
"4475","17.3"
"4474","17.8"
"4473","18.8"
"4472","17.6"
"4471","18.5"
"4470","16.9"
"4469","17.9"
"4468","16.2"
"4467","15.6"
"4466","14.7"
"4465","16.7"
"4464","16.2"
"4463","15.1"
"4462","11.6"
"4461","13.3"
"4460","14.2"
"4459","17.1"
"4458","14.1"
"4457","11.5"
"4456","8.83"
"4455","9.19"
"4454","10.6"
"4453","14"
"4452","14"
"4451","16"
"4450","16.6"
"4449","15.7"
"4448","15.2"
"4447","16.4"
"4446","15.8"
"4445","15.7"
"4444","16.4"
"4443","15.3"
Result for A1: -4.6 angstrom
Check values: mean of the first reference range 11.4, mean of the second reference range 18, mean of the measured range 16.5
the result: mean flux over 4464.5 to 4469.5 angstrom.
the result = 16.2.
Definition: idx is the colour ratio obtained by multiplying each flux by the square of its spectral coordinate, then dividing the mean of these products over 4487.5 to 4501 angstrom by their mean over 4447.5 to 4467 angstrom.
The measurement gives 1.32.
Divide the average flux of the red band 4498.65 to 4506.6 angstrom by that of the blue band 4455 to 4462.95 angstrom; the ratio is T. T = 1.5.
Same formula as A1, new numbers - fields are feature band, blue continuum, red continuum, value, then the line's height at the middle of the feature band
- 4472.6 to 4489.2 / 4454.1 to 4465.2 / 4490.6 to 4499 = -1.39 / 16.2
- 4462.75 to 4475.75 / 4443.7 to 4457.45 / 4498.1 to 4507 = -1.03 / 15.7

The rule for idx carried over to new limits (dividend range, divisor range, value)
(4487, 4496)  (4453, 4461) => 1.49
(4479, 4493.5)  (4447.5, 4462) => 1.31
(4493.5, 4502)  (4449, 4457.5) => 1.43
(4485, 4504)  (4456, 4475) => 1.18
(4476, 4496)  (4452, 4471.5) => 1.25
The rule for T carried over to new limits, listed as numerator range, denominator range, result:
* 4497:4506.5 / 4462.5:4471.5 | 1.13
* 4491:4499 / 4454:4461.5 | 1.45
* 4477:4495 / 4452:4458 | 1.55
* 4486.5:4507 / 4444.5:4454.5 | 1.22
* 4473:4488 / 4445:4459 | 1.26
